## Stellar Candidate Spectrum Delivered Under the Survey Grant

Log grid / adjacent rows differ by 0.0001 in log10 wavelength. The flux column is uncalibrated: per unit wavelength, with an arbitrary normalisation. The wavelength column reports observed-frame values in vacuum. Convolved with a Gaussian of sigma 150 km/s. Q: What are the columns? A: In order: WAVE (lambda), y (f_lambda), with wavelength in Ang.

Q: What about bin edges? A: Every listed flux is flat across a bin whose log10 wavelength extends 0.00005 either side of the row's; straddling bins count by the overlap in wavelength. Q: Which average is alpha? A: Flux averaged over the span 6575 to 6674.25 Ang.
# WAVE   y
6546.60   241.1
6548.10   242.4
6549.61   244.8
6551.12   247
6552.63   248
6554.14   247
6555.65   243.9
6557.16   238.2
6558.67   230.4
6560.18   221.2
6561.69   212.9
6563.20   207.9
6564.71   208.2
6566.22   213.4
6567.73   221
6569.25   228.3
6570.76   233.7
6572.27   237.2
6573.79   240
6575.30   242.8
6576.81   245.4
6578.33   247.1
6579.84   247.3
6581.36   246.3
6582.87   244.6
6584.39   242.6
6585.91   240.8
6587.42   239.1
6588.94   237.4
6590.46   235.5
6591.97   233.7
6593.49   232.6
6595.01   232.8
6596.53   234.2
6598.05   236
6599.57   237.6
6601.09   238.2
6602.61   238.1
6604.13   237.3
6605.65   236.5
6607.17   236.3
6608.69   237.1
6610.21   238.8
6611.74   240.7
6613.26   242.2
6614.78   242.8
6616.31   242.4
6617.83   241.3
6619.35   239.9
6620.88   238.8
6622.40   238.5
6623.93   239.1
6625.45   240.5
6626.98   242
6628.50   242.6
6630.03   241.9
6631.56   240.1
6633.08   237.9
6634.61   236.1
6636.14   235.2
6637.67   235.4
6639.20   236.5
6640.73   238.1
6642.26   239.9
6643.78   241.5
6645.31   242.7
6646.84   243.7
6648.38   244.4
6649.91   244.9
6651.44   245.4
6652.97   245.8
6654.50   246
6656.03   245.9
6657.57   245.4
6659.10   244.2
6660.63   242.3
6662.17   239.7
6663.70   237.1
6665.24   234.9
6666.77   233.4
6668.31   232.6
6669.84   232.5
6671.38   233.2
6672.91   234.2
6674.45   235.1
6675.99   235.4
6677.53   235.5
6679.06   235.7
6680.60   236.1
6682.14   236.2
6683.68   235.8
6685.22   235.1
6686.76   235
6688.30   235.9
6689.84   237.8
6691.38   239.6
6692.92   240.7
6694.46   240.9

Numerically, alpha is 240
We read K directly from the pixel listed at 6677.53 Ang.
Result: 235.5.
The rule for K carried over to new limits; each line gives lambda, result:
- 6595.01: 232.8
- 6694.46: 240.9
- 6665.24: 234.9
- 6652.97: 245.8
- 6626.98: 242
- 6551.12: 247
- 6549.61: 244.8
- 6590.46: 235.5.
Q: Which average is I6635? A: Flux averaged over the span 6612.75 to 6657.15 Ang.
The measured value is 241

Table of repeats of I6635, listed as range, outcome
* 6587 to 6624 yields 238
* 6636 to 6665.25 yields 242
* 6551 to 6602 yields 235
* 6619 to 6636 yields 240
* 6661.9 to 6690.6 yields 235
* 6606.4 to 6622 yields 240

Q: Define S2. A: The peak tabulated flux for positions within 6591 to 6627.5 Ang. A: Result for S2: 242.8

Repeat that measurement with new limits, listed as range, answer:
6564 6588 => 247.3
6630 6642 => 241.9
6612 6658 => 246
